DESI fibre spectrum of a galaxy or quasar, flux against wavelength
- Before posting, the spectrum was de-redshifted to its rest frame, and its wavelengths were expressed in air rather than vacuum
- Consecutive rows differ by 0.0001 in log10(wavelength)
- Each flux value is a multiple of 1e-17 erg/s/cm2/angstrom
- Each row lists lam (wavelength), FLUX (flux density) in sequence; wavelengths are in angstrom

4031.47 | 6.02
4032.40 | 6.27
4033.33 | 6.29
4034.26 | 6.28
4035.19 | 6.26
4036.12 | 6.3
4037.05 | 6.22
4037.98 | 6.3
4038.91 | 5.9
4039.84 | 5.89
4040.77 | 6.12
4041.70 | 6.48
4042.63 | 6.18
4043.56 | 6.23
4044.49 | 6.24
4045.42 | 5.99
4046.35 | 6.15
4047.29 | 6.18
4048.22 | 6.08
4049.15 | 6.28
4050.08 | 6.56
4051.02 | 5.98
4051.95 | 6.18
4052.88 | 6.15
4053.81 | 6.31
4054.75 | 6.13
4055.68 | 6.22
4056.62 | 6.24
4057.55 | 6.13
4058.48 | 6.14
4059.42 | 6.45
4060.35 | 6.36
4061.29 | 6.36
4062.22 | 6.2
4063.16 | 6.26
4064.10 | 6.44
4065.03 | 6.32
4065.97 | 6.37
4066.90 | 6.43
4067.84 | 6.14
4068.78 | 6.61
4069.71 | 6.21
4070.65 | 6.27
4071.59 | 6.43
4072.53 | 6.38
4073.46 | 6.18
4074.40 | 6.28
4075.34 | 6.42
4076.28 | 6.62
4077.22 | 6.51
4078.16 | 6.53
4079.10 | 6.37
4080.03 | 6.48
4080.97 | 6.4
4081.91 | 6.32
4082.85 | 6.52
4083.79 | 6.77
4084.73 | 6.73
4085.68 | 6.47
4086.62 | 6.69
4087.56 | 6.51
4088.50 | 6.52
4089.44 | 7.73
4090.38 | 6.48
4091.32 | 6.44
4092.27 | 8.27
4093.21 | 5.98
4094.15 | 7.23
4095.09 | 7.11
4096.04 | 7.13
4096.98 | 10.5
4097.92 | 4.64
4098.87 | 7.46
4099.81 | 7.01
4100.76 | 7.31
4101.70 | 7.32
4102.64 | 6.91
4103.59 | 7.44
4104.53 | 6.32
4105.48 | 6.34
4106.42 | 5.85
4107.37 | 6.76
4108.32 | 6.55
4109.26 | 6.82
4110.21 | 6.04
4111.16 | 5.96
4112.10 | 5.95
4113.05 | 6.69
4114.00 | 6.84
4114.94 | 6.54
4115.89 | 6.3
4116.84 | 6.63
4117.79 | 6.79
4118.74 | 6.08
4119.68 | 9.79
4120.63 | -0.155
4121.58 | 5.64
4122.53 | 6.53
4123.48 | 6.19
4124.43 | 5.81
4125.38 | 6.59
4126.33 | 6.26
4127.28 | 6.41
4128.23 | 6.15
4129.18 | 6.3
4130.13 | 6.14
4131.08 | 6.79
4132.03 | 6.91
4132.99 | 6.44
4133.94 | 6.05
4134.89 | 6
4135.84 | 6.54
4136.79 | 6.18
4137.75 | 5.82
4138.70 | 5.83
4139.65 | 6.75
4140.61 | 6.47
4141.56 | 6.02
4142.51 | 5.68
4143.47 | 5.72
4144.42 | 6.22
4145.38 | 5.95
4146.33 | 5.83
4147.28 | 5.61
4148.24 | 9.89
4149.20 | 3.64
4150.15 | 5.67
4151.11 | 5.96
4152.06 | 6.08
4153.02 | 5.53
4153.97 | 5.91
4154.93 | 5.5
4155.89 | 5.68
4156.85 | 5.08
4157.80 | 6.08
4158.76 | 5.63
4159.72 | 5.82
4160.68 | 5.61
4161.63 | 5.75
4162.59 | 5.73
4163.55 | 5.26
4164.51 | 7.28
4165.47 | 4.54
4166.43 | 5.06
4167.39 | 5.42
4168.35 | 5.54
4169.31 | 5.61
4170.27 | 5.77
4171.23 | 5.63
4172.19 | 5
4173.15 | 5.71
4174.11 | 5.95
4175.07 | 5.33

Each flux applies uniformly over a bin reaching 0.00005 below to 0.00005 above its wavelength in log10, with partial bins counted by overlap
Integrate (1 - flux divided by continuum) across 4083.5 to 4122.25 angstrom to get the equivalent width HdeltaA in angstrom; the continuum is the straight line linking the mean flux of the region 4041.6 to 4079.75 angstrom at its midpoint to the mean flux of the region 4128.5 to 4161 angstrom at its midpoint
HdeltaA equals -3.0 angstrom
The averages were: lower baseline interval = 6.29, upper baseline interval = 6.04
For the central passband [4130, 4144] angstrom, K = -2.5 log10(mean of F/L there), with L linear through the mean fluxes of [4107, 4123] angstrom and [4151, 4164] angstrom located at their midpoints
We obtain -0.05 mag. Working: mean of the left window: 6.22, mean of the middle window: 6.22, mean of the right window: 5.68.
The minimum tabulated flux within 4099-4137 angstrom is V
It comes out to -0.155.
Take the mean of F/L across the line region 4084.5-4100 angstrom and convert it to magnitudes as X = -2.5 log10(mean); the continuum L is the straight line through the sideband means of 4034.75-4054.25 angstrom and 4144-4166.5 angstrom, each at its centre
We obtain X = -0.16 mag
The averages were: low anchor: 6.19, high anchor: 5.82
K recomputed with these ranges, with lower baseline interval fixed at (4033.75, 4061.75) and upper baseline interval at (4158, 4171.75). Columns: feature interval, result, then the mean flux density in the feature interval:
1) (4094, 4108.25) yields -0.18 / 7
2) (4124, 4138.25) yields -0.09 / 6.29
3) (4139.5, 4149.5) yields -0.08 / 6.18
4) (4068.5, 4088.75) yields -0.07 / 6.46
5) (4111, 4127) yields -0.05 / 6.15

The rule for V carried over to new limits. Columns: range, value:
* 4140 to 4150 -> 3.64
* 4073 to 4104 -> 4.64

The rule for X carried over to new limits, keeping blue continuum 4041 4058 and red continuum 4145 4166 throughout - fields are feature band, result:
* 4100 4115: -0.11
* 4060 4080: -0.04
